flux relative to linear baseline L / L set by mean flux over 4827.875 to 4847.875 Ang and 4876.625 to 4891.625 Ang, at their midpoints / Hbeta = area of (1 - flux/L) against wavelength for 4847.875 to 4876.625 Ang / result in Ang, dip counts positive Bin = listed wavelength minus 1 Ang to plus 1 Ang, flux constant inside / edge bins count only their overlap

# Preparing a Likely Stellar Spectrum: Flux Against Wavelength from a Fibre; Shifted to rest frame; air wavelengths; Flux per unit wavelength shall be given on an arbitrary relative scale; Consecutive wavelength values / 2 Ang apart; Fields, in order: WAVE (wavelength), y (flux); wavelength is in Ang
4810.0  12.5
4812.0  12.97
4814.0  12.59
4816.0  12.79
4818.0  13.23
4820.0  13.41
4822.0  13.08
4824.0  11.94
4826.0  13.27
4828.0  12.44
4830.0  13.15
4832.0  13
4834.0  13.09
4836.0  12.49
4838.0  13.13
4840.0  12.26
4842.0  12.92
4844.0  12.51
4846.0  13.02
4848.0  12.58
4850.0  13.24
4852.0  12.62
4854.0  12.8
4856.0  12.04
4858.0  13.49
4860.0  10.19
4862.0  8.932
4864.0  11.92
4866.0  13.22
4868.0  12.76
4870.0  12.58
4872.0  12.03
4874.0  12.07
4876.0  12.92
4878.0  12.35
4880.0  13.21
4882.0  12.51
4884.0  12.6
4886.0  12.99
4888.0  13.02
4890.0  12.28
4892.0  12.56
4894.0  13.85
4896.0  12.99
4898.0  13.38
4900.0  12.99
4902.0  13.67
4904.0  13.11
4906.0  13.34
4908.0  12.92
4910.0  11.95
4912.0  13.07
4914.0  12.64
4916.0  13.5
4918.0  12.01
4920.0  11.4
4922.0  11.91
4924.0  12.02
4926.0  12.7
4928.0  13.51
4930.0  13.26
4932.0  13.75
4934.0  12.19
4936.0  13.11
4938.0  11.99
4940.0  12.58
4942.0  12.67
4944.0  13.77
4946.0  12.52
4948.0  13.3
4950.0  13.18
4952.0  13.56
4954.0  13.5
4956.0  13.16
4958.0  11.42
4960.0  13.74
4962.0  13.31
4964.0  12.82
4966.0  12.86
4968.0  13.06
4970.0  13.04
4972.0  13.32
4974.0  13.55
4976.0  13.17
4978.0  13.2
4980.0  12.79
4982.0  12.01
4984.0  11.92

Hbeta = 1.2 Ang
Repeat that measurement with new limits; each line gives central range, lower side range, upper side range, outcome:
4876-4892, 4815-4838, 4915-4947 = 0.1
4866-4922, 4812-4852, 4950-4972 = 0.8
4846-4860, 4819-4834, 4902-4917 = 0.3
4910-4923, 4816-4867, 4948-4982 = 0.5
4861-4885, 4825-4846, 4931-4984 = 1.1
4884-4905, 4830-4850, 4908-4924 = -0.9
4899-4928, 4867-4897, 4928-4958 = 0.4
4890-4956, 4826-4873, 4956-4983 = -0.7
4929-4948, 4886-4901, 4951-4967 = 0.2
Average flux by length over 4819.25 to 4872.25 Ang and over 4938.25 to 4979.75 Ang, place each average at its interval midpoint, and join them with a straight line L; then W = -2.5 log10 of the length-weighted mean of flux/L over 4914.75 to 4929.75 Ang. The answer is 0.035 mag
